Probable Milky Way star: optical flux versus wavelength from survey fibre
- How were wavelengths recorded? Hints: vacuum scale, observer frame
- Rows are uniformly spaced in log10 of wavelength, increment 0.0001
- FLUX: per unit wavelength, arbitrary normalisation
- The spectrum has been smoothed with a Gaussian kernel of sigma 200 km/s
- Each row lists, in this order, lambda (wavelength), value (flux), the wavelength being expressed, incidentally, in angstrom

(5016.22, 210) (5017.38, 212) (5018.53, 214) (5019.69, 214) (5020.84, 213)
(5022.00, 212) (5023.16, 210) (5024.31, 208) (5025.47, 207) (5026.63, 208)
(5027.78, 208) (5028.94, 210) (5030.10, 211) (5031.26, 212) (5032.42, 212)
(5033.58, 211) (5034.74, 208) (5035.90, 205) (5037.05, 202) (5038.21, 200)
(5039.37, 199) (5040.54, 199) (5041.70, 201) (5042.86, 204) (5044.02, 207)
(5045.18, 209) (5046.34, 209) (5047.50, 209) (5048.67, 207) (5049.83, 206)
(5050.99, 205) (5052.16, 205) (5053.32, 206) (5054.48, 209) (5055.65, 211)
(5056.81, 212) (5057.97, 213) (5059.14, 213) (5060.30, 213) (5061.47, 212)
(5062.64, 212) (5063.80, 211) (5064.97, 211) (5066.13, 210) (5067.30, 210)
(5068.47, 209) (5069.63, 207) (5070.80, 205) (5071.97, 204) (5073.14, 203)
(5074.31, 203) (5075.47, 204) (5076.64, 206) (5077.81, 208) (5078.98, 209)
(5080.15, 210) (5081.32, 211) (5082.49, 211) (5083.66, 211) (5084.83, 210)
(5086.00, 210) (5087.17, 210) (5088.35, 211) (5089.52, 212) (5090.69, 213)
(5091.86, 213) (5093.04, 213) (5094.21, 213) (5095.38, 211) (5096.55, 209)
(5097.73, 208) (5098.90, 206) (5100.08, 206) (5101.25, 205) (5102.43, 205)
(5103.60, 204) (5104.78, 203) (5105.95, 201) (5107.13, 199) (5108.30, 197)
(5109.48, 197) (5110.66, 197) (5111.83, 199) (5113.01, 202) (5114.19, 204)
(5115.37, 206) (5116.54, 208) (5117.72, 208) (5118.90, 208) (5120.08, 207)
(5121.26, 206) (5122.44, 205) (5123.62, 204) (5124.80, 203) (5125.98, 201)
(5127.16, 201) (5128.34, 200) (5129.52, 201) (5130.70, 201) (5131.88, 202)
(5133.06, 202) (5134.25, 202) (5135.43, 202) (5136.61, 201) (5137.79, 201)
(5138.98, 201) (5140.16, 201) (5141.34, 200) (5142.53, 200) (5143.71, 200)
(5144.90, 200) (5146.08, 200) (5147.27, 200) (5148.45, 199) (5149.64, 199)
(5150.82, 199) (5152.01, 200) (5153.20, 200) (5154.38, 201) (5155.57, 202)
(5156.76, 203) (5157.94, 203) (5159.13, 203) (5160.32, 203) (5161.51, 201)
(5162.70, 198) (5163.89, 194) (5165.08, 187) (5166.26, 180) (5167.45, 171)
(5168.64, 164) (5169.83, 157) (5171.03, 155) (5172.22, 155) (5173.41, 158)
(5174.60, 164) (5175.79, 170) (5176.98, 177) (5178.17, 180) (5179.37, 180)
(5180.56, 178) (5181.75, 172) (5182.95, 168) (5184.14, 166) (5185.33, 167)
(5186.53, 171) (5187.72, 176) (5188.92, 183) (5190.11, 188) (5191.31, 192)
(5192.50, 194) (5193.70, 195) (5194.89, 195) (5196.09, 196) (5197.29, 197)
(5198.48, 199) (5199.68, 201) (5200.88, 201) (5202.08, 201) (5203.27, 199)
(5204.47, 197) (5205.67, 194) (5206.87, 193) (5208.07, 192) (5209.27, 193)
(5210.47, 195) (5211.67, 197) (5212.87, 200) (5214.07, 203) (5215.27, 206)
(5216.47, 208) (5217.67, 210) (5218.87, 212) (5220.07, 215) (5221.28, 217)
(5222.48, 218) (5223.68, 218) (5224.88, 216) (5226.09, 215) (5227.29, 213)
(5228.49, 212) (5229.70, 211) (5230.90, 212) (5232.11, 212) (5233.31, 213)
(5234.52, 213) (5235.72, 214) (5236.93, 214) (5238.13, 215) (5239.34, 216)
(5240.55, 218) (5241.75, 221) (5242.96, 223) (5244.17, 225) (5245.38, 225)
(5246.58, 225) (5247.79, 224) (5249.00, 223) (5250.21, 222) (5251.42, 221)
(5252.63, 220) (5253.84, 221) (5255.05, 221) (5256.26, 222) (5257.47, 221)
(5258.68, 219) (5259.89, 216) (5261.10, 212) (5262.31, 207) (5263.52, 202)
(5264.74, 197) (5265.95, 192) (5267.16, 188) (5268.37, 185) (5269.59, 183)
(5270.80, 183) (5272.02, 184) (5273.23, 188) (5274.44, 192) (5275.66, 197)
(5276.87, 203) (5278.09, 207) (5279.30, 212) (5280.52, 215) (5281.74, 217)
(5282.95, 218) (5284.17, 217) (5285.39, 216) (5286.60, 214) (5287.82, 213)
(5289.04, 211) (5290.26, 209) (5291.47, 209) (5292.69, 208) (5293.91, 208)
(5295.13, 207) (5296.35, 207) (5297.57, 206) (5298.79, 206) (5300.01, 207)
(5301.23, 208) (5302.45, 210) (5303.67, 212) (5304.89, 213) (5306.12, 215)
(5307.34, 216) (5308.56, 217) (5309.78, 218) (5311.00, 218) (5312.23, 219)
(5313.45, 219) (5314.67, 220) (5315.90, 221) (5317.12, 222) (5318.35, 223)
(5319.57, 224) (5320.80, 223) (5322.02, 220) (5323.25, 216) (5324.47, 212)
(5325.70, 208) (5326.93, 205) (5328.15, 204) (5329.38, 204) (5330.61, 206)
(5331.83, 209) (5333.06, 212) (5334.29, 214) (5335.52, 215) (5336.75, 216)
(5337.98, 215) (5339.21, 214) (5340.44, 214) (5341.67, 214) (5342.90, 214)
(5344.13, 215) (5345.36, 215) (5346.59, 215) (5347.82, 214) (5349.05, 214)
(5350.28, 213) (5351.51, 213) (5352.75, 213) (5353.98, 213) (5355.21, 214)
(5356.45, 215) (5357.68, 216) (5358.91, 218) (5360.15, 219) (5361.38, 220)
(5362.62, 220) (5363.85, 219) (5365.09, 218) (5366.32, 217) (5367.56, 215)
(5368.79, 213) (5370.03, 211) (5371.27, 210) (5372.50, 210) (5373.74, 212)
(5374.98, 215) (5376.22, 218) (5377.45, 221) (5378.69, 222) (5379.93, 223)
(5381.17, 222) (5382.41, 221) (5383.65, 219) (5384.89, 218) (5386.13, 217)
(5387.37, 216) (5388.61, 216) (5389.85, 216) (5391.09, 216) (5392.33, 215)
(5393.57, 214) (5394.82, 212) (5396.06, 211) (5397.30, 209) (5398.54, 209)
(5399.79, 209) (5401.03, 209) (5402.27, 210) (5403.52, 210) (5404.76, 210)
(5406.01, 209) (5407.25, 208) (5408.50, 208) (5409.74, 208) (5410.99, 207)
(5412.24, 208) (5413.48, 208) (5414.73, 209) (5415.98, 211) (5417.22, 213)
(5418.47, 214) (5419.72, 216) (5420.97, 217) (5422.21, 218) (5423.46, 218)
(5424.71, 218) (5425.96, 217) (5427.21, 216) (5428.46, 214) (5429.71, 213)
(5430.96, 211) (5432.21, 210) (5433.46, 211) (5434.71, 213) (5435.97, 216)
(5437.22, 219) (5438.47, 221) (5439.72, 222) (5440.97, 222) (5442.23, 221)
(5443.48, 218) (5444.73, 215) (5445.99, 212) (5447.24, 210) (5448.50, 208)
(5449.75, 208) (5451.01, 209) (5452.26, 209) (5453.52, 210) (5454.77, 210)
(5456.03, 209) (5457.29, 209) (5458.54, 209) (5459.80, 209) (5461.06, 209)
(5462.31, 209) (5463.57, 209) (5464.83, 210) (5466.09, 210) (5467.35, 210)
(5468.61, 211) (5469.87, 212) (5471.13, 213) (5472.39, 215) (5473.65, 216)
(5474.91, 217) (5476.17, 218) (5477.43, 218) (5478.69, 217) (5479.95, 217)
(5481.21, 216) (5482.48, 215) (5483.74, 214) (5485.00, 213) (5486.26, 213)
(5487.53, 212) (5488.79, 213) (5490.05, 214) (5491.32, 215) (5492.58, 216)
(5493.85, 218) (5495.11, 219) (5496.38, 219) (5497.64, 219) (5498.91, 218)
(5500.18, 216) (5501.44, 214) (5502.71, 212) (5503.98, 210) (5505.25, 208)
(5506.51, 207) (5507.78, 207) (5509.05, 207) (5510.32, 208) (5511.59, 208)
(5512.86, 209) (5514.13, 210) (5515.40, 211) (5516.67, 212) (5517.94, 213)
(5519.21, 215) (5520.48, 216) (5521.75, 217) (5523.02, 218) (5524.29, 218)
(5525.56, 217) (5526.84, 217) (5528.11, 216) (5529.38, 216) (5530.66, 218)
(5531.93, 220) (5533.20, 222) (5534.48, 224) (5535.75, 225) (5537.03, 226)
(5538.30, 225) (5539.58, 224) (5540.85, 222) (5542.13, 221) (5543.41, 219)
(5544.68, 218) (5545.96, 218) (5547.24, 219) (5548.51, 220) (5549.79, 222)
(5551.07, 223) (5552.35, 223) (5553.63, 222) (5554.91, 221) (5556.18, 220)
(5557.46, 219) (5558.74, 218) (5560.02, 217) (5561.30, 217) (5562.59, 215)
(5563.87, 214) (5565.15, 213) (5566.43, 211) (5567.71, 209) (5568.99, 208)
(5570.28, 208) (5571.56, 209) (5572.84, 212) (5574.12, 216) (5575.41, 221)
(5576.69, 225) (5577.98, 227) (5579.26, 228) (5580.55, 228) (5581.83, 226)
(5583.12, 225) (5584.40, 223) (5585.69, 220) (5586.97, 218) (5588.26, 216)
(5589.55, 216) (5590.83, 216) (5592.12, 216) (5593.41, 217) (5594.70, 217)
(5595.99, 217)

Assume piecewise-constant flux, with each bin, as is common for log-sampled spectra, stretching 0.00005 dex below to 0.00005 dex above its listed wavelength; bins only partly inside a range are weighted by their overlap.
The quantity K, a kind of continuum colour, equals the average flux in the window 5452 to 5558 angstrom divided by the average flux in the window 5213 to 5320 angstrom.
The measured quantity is 1.02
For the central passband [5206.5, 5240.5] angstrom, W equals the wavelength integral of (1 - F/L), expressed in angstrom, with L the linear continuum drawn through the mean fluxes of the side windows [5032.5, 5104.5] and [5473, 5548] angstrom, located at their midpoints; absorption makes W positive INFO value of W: 0.2 angstrom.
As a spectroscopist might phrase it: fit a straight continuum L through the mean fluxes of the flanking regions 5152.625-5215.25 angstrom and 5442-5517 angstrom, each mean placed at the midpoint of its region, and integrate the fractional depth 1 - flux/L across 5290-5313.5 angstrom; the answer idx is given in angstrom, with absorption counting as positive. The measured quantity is -1.7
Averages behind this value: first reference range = 187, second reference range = 212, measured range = 212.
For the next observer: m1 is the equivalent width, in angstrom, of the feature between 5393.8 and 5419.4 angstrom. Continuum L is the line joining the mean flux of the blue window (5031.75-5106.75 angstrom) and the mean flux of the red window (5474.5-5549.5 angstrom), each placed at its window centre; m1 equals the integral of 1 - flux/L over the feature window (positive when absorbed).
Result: 0.5 angstrom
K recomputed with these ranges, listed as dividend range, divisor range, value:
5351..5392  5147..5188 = 1.18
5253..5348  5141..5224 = 1.10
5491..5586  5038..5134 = 1.05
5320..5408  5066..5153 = 1.05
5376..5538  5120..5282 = 1.07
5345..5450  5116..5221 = 1.11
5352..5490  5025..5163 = 1.04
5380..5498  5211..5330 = 1.01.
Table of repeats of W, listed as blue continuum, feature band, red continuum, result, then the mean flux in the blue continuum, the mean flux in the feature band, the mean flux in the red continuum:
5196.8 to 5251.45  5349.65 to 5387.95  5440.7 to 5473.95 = -1.02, 210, 216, 211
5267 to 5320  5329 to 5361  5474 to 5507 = -0.49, 209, 214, 215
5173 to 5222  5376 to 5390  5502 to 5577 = -1.01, 190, 219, 216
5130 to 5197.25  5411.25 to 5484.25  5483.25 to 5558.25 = -0.87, 189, 213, 217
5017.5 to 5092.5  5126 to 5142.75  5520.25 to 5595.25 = 0.73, 209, 201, 219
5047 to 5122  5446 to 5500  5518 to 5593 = 0.95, 207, 213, 219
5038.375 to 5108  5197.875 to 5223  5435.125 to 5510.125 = 0.88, 208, 202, 213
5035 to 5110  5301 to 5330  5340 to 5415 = -0.37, 207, 215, 214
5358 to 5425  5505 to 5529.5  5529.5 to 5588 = 0.64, 214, 213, 219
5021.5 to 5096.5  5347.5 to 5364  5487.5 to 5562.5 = -0.15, 209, 216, 217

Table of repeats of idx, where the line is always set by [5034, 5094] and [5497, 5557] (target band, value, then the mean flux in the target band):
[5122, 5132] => 0.35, 202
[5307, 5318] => -0.32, 219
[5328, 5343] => 0.10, 212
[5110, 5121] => 0.25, 204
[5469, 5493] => 0.12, 215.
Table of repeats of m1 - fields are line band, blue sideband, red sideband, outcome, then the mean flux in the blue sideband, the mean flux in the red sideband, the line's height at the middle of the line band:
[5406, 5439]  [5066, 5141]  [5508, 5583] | 0.2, 205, 218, 214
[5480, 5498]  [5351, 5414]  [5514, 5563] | 0.2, 214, 219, 217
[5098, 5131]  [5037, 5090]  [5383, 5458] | 0.9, 208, 213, 209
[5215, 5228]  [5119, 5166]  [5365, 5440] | -0.6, 201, 214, 205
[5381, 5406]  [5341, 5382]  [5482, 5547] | 0.2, 216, 216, 216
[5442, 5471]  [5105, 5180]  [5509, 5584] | 0.3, 195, 218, 213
